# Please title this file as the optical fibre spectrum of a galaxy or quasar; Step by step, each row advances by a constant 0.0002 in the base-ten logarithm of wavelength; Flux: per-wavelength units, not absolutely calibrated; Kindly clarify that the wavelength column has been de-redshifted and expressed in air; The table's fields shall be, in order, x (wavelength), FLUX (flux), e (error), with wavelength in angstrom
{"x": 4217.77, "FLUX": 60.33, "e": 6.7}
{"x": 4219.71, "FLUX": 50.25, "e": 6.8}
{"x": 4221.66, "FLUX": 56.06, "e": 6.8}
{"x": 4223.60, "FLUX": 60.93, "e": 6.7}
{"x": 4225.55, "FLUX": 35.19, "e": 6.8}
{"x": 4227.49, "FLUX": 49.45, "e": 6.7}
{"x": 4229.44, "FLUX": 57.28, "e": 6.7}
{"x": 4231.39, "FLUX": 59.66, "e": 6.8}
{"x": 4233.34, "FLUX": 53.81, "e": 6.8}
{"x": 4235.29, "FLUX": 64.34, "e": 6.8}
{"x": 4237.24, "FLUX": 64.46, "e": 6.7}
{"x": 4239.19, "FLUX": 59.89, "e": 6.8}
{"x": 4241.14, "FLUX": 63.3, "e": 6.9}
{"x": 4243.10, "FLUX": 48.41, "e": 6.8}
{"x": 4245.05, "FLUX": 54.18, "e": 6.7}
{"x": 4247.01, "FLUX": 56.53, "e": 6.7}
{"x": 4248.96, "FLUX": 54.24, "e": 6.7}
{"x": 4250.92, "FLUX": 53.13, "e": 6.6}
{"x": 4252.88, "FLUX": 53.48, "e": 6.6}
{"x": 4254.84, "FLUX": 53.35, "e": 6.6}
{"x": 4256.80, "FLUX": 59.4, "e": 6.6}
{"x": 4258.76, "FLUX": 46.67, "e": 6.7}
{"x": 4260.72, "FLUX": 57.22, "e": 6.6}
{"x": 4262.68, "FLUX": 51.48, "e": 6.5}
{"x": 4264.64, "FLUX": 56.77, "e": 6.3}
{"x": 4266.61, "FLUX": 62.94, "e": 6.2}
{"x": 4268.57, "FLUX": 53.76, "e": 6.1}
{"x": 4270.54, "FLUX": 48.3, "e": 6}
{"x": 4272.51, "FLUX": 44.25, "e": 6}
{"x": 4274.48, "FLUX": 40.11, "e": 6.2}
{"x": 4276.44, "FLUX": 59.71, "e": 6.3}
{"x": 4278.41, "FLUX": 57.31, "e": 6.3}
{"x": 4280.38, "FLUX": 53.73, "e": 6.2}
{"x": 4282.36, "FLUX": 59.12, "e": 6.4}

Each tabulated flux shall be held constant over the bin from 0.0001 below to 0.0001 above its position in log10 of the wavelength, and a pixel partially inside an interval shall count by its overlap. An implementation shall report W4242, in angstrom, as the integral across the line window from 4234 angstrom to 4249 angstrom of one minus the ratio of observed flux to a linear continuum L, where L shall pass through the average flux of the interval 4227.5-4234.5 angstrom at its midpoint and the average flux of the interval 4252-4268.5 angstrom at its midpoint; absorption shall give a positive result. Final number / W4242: -0.70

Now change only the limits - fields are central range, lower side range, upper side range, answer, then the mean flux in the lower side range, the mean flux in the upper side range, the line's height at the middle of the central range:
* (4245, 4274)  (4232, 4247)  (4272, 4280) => 0.44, 58.2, 51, 54.3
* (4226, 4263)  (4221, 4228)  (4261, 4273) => -2.73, 50.3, 53.5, 51.8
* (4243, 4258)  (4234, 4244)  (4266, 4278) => 0.70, 60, 51.5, 57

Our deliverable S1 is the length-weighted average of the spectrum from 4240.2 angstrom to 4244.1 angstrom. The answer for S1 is 55.7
